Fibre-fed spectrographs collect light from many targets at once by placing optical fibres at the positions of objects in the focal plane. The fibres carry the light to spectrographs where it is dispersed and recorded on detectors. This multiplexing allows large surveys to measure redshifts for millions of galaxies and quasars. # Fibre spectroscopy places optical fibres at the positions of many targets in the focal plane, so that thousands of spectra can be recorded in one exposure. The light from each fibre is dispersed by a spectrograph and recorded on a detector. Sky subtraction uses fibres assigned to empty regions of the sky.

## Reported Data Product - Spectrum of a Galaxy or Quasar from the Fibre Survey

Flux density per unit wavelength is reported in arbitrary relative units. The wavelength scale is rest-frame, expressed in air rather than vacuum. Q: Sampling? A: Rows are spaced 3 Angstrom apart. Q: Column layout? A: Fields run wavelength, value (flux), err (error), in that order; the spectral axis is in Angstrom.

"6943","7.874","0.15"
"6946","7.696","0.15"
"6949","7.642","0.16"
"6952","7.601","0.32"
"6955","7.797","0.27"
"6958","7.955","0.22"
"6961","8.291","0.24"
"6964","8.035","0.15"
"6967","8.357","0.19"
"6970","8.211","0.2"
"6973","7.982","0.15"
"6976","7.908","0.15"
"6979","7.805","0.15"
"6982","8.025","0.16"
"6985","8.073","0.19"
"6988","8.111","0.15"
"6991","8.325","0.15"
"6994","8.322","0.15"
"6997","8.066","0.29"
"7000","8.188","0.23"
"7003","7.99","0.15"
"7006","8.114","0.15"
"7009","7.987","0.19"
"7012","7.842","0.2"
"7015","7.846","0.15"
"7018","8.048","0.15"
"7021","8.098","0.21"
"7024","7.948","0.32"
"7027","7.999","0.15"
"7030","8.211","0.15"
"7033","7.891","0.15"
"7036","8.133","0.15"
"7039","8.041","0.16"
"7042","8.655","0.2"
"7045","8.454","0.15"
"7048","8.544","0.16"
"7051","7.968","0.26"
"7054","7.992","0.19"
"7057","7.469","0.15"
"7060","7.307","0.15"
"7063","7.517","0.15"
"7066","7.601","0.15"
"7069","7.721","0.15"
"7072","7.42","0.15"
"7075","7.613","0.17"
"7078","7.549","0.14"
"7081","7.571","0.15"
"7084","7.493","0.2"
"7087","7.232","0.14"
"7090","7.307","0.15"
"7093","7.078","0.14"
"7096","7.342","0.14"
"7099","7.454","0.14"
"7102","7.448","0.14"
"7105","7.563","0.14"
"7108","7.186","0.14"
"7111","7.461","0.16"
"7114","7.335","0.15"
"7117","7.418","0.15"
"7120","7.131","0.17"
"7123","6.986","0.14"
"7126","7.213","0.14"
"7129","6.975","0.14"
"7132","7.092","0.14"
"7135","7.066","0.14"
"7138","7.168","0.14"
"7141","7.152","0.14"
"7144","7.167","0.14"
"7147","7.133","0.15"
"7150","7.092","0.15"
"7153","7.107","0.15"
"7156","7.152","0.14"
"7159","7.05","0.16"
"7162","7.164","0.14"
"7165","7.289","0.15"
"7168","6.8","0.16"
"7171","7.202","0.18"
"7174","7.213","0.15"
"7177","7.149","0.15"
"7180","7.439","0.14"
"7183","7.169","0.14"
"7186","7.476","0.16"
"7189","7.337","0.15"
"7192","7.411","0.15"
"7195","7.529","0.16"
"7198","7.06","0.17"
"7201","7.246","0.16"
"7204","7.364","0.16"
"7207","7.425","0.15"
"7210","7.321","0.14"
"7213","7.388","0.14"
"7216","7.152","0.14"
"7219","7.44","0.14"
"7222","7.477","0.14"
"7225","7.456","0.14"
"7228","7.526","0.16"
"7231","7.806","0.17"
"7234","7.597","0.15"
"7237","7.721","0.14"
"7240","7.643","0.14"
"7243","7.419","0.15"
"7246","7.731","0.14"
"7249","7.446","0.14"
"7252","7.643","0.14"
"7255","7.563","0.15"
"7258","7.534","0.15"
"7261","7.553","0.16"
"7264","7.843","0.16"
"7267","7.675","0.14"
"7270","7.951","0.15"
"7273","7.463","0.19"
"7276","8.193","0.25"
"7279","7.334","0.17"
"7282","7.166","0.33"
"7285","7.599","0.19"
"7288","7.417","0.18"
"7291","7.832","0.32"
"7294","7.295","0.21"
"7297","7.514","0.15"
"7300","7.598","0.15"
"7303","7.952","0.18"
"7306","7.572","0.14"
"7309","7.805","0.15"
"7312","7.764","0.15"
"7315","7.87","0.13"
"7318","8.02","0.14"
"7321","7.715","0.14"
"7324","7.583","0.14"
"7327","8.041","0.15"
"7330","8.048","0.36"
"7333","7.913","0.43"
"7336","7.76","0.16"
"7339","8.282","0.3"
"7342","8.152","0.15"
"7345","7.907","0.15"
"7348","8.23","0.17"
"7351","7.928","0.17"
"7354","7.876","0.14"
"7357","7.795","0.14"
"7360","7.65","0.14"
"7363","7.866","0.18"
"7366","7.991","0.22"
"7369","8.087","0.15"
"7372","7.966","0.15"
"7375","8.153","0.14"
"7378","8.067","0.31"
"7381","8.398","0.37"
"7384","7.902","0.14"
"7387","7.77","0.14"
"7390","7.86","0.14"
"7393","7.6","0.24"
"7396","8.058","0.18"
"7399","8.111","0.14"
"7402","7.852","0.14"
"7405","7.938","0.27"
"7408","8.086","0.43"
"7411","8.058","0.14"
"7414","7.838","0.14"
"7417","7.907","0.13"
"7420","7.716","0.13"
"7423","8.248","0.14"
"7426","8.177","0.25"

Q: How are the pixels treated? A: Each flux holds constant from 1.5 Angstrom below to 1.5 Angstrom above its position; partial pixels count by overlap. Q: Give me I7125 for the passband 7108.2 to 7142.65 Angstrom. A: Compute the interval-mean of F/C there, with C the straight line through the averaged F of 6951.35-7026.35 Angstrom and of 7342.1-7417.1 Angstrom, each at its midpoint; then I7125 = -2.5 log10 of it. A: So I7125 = 0.119 mag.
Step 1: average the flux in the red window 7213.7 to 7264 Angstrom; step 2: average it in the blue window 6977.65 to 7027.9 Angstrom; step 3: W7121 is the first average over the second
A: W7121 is 0.9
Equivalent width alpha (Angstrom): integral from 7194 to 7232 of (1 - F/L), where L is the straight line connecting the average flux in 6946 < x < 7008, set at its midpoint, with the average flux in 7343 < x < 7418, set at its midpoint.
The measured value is 2.8 Angstrom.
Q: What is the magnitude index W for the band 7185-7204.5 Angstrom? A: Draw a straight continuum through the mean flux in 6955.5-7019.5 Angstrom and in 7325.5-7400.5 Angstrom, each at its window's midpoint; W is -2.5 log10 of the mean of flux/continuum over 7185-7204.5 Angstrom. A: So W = 0.10 mag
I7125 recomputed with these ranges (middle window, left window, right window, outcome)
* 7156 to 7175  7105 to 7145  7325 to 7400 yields 0.031 mag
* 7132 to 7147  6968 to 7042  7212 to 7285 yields 0.096 mag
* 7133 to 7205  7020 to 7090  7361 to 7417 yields 0.097 mag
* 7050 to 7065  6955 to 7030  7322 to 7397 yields 0.056 mag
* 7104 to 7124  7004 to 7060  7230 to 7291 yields 0.085 mag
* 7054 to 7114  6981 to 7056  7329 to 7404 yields 0.089 mag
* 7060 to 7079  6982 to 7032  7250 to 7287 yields 0.058 mag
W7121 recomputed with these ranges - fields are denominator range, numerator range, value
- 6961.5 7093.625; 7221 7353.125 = 0.97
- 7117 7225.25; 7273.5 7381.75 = 1.08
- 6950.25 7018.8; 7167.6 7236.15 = 0.92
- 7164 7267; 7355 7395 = 1.07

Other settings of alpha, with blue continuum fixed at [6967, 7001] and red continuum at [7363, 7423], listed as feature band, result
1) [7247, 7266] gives 0.98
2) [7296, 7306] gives 0.40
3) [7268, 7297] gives 1.54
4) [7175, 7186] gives 1.04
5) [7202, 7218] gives 1.39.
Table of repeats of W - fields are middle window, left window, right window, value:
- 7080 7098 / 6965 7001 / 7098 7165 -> 0.02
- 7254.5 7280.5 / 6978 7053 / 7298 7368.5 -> 0.03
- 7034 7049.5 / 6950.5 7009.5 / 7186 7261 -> -0.06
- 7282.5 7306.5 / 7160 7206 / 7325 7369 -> 0.02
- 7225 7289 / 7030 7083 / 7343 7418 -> 0.04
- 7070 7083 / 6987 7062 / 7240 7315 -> 0.06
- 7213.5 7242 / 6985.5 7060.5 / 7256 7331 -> 0.04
